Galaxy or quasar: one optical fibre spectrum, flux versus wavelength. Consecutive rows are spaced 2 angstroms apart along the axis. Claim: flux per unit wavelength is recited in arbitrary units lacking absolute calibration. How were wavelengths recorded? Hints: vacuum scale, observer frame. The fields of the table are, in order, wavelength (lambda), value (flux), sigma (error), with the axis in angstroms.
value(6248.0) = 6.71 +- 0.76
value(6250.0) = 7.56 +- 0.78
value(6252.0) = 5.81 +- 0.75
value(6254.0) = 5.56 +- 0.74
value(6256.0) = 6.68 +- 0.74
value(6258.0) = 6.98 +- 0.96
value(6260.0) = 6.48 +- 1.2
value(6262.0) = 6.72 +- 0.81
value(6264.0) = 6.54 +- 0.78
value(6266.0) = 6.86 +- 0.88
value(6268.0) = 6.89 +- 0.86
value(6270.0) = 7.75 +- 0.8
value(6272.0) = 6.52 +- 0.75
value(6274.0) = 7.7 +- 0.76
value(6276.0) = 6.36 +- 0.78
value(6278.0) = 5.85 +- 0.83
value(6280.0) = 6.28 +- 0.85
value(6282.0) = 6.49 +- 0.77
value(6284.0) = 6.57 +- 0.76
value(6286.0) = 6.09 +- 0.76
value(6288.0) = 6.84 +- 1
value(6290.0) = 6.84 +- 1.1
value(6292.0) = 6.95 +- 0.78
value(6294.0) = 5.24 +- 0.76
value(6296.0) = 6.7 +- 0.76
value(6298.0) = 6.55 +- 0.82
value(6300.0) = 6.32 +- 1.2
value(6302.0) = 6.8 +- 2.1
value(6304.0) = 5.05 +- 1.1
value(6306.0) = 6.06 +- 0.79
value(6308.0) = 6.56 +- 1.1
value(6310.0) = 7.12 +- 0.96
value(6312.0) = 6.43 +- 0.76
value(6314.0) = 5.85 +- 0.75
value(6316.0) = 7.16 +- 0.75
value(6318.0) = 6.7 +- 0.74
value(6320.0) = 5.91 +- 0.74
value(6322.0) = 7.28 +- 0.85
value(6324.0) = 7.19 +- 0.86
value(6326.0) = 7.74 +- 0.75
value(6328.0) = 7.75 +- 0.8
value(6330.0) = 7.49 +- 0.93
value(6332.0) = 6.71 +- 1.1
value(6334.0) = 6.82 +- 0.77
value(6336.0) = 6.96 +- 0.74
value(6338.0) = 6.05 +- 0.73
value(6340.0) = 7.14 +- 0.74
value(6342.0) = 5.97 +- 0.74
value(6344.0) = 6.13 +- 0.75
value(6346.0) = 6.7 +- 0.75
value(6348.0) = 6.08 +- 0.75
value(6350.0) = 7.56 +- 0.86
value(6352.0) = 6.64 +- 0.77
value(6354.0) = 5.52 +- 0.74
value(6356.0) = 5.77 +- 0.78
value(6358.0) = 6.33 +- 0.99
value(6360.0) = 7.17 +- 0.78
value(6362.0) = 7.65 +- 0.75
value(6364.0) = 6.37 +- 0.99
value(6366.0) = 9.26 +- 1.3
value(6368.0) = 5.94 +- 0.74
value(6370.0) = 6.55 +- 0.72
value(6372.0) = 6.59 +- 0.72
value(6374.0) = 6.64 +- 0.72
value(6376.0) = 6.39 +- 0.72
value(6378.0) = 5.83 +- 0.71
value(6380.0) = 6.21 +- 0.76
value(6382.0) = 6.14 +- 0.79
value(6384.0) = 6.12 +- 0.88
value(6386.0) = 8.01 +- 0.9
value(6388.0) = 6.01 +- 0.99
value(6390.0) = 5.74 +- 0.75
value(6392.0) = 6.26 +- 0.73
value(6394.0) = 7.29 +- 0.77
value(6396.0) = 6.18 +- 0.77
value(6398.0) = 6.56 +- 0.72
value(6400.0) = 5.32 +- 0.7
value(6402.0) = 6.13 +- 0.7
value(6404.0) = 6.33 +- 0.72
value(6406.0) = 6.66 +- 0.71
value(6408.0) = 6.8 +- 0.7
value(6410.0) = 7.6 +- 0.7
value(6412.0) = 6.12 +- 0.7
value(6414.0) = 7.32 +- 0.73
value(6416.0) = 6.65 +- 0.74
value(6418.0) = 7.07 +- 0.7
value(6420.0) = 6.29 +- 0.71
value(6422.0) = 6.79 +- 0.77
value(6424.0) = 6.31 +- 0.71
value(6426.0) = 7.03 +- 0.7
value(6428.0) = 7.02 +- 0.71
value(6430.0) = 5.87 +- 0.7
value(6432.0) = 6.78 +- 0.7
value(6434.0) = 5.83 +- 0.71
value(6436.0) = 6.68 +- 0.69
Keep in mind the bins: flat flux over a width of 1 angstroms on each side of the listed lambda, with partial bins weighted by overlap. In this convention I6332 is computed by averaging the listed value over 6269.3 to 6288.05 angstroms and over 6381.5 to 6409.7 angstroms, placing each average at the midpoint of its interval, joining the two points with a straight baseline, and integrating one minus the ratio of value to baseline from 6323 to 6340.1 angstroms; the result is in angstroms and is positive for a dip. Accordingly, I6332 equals -1.5 angstroms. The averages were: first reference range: 6.62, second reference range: 6.43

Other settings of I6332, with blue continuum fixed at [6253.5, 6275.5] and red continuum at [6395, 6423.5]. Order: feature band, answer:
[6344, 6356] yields 0.4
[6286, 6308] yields 1.4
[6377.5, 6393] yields 0.7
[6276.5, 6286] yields 0.7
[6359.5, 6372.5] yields -0.9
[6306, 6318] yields 0.3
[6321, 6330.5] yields -1.1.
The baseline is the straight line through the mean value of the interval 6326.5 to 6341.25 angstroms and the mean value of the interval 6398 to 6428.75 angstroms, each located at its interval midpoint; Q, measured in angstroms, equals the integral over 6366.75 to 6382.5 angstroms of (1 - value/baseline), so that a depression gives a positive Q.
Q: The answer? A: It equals 1.1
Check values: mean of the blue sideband 7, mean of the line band 6.34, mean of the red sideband 6.62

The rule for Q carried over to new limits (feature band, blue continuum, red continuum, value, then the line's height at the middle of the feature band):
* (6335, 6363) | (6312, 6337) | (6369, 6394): 0.7 angstroms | 6.71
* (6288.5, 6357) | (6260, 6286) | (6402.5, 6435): 0.9 angstroms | 6.67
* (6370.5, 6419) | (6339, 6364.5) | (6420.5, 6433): 0.7 angstroms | 6.59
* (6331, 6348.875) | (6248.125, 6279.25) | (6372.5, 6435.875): 0.2 angstroms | 6.58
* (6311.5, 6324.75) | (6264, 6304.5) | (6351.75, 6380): -0.1 angstroms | 6.57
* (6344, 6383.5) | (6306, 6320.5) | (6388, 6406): -1.4 angstroms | 6.35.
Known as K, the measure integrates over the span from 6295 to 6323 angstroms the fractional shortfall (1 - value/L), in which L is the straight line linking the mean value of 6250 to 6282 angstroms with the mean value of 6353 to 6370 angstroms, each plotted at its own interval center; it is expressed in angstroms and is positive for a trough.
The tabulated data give 0.9 angstroms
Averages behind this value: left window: 6.63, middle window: 6.46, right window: 6.74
